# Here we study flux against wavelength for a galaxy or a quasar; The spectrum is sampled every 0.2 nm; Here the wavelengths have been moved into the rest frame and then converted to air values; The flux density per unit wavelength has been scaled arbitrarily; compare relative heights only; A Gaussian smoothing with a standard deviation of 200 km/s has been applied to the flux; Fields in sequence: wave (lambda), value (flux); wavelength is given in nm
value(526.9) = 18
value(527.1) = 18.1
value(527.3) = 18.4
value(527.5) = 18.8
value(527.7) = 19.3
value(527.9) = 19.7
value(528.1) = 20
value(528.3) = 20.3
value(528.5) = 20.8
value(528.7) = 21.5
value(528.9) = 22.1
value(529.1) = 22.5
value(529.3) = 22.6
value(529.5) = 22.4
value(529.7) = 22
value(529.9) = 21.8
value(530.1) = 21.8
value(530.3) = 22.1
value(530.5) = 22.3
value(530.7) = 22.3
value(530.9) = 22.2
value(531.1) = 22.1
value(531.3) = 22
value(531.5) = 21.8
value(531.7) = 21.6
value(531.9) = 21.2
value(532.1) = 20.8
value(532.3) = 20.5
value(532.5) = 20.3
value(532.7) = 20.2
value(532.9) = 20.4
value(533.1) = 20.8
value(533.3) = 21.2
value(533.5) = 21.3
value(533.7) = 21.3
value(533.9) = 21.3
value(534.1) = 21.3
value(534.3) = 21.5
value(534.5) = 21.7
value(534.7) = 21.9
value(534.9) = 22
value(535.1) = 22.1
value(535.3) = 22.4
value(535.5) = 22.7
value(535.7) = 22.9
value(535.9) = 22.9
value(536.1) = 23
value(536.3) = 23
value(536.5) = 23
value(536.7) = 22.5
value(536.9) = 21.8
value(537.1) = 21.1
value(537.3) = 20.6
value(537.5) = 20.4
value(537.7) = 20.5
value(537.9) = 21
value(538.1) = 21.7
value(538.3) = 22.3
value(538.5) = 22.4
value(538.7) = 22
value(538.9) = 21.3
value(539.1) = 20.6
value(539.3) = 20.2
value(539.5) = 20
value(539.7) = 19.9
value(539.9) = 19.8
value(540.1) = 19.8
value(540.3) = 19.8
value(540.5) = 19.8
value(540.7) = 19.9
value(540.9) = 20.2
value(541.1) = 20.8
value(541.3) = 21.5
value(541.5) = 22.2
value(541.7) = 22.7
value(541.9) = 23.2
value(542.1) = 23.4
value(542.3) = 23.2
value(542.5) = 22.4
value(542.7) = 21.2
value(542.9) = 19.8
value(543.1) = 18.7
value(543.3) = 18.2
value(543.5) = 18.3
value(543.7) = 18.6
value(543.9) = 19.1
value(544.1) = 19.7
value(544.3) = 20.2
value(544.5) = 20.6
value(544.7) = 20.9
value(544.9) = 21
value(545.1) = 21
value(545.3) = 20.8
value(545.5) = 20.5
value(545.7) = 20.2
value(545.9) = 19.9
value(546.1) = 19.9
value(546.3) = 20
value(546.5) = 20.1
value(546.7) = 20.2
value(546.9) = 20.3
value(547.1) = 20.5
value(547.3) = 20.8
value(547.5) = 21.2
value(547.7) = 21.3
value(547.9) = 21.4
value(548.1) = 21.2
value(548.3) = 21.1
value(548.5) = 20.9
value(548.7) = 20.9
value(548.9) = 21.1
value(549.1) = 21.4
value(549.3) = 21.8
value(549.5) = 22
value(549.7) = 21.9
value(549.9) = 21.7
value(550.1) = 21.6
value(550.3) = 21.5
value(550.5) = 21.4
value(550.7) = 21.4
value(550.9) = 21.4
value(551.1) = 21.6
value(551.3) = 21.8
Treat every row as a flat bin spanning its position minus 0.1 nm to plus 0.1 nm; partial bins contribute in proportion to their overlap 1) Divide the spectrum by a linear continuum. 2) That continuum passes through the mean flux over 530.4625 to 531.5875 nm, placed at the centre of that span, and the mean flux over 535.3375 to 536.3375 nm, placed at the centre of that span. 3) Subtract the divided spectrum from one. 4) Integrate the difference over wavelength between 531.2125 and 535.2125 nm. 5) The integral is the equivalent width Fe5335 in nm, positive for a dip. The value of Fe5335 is 0.21 nm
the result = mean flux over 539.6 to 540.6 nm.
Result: 19.8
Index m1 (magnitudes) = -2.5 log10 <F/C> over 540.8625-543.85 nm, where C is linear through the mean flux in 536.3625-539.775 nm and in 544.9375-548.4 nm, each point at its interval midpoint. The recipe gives 0.00 mag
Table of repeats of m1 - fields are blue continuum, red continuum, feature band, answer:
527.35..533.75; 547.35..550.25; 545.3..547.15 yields 0.06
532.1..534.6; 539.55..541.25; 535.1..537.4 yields -0.09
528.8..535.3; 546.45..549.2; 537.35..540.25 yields 0.02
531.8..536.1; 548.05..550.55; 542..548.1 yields 0.05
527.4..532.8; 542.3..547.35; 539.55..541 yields 0.03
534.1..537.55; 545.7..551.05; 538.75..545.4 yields 0.05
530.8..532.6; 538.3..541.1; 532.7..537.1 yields -0.04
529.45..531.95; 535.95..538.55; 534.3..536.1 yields -0.02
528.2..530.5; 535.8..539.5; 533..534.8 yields 0.02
